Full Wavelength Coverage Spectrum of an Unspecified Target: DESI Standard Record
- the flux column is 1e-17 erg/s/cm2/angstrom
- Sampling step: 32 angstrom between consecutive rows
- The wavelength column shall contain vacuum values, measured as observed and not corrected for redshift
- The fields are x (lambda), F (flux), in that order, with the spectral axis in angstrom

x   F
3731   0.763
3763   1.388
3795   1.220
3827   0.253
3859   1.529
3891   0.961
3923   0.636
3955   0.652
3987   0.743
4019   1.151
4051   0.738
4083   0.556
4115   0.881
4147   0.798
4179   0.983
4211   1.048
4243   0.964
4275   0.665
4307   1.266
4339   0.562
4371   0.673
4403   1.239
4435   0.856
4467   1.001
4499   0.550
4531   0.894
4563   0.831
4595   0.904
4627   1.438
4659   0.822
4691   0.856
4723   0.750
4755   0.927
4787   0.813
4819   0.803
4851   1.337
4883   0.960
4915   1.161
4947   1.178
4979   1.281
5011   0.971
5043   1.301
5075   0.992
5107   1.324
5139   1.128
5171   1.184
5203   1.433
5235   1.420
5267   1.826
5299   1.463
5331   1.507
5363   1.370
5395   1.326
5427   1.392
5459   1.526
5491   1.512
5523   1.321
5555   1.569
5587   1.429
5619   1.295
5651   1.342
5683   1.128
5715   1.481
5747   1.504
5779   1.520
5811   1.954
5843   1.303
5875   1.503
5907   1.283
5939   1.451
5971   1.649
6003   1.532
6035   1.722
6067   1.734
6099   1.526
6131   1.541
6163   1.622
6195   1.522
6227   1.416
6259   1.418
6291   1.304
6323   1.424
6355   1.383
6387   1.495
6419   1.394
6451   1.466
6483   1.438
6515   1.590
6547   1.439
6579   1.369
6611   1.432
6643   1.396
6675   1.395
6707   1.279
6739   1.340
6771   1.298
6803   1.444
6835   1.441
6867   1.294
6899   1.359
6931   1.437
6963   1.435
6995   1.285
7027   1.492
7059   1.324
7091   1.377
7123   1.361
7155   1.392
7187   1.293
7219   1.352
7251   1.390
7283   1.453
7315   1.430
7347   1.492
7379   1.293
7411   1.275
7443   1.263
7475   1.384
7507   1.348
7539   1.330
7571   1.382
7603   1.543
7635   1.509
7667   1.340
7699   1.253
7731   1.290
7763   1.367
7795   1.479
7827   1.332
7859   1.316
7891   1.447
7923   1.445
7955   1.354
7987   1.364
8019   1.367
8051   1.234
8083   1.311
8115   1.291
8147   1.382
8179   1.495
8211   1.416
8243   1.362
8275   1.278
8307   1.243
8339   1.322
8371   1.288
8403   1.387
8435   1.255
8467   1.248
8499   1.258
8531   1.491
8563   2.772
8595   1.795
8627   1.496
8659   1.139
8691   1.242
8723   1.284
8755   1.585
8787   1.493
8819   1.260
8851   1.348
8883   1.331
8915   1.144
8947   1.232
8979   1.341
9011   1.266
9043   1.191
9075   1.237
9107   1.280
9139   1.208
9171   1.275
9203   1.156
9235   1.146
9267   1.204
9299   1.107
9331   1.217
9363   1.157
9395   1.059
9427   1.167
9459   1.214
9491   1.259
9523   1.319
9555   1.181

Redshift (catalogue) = 0.30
